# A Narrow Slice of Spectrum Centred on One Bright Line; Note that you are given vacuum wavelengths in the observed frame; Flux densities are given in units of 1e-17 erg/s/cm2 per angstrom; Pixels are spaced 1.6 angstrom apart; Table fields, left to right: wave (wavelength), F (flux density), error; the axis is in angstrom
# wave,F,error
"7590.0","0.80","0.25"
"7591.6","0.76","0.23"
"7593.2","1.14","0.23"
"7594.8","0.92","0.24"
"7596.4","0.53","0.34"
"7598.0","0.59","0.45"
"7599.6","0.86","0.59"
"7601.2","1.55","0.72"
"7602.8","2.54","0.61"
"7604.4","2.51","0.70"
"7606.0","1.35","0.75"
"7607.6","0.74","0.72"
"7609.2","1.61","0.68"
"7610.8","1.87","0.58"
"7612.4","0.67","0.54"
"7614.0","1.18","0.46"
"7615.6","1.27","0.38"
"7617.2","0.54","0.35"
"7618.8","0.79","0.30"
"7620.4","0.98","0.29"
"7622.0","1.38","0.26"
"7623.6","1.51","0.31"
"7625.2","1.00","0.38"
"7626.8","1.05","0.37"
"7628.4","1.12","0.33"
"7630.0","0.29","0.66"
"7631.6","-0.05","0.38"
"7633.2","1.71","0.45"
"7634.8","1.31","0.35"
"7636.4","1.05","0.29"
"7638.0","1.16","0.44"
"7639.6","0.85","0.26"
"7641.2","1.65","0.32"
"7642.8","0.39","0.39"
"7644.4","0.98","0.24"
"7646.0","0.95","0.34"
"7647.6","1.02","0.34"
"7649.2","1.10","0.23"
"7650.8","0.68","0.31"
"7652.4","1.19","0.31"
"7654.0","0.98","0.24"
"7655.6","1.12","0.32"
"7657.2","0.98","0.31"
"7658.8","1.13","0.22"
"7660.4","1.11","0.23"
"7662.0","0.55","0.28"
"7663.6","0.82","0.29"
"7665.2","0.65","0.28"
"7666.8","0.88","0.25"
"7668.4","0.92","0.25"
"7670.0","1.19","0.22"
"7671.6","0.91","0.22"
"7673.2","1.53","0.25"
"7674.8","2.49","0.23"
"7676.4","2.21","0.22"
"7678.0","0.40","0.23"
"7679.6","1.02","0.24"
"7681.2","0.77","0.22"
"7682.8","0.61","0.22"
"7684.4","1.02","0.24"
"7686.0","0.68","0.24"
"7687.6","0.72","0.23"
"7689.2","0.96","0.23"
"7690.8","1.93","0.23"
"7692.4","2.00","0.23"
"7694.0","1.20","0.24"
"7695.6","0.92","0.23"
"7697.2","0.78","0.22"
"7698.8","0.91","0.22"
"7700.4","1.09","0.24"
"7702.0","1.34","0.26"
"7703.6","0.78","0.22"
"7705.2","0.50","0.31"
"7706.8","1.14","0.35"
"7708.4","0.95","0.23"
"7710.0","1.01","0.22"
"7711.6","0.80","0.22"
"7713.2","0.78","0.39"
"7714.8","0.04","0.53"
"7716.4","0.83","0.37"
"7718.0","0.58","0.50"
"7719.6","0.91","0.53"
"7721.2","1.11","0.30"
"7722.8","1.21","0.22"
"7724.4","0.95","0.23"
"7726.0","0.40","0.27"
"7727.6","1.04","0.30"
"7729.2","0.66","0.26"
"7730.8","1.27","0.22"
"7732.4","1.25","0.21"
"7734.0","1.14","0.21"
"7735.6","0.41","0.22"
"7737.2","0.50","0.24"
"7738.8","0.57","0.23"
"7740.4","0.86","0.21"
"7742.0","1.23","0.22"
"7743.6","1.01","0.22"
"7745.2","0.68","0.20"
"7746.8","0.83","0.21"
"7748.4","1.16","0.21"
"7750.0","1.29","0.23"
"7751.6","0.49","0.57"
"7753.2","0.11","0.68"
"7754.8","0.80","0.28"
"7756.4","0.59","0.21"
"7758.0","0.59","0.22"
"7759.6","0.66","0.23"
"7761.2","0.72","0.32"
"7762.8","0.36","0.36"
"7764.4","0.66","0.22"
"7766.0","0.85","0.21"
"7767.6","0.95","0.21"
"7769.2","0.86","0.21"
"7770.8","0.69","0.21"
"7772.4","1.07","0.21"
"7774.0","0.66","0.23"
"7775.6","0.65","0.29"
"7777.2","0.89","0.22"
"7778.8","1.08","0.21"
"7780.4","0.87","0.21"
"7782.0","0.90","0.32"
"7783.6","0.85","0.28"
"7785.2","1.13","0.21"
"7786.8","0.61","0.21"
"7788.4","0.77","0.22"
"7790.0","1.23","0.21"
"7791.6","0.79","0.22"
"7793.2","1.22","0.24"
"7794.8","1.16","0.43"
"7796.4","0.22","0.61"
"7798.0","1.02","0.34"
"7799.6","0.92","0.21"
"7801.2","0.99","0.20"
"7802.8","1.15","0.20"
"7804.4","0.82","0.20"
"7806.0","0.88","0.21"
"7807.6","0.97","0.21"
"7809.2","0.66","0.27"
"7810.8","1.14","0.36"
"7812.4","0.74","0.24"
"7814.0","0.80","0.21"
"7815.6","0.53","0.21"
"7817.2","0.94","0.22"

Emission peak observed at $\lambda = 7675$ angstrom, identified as [S II]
